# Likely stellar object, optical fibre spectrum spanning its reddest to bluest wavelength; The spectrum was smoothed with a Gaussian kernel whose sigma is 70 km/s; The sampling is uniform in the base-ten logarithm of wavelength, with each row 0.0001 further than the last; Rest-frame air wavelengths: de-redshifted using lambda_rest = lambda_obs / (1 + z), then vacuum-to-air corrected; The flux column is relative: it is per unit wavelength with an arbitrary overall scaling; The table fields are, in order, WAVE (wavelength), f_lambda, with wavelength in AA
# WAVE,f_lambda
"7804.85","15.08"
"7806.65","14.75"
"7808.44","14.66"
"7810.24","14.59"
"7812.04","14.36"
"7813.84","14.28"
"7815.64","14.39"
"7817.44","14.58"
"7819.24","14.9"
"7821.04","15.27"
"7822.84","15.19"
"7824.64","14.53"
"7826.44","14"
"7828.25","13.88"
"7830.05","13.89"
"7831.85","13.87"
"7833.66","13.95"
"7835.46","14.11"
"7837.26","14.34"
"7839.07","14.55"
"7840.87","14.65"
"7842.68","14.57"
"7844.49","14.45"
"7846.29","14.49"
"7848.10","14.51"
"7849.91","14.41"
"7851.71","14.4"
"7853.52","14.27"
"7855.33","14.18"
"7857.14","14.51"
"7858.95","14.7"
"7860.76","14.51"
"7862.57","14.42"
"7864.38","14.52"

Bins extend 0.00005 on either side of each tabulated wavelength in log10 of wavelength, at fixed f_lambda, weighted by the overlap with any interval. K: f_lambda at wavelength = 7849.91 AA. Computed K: 14.41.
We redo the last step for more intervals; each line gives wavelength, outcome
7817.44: 14.58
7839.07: 14.55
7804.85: 15.08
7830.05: 13.89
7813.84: 14.28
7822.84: 15.19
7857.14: 14.51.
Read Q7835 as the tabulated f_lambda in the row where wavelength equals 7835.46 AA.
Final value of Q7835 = 14.11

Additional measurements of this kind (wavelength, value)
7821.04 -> 15.27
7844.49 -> 14.45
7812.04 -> 14.36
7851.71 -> 14.4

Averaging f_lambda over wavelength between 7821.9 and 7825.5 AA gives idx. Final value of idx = 14.9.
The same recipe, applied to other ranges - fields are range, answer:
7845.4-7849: 14.5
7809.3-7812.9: 14.5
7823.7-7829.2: 14.1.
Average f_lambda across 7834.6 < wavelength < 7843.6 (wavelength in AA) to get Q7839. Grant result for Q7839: 14.4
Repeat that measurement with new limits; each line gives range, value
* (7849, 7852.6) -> 14.4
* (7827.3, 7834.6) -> 13.9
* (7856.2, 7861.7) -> 14.6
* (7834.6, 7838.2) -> 14.2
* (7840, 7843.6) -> 14.6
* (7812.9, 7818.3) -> 14.4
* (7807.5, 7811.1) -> 14.7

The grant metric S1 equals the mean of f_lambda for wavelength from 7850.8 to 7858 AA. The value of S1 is 14.3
